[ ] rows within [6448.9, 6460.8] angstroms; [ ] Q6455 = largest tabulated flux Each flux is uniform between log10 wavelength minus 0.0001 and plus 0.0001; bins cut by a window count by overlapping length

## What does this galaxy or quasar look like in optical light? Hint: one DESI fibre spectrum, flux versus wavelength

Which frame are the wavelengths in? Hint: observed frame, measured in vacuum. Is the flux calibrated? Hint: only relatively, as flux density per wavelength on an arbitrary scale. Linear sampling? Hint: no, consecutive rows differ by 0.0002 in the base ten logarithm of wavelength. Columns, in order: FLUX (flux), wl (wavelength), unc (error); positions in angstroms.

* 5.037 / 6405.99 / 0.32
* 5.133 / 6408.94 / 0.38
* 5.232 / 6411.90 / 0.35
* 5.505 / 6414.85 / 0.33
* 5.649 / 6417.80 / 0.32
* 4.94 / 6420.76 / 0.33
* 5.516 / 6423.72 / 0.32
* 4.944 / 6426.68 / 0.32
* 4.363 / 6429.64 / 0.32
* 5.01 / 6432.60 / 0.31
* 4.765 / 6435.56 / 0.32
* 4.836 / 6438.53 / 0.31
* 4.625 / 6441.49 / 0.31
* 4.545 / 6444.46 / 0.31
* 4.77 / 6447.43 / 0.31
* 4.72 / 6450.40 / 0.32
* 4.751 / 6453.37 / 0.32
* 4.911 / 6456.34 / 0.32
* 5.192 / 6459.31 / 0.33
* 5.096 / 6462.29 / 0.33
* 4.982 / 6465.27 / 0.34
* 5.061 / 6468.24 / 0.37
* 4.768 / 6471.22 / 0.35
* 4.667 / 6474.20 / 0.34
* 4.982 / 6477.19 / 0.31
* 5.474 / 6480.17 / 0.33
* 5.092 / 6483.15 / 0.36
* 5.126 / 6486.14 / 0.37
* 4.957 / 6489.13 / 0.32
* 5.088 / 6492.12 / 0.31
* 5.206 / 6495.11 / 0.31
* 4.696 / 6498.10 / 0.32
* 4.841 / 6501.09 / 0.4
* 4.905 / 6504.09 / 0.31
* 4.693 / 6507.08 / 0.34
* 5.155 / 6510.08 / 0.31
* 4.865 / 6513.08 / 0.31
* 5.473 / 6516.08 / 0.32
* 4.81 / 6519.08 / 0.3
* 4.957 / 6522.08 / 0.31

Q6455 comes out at 5.192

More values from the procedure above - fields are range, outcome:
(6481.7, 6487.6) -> 5.126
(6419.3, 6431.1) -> 5.516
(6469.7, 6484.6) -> 5.474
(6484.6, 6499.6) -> 5.206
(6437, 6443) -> 4.836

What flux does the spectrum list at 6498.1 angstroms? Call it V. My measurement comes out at 4.696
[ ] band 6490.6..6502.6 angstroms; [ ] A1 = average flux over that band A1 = 4.96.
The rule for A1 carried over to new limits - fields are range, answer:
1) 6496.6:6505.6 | 4.82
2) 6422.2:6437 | 4.92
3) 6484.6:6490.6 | 5.04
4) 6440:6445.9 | 4.59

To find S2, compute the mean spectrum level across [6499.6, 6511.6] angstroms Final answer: 4.9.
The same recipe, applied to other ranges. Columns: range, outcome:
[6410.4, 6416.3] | 5.36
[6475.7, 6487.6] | 5.17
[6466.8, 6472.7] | 4.91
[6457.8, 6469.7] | 5.08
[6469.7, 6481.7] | 4.97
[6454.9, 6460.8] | 5.05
